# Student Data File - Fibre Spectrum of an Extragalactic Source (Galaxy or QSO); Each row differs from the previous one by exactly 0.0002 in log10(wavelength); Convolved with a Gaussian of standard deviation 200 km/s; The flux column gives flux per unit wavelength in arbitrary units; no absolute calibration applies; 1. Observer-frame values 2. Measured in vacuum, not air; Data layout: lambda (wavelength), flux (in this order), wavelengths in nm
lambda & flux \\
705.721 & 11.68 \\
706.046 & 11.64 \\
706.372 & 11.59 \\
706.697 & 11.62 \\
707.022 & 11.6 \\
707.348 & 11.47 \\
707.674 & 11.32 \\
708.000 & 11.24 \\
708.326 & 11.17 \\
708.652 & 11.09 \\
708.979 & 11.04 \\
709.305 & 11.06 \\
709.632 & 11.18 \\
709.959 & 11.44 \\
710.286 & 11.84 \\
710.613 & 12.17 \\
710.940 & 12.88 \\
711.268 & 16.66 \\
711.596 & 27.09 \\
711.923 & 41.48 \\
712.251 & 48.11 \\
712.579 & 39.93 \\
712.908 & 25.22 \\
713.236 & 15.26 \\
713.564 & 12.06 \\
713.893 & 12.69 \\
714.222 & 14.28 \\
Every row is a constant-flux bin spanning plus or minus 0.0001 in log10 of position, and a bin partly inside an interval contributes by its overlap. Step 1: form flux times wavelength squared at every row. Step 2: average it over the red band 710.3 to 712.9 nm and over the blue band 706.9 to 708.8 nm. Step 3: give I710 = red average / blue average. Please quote 2.4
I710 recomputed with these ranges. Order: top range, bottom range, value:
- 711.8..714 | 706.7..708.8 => 2.50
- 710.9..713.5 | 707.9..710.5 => 2.54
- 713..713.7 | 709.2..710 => 1.35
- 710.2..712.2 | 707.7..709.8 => 2.01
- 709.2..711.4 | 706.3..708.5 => 1.10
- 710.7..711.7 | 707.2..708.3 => 1.59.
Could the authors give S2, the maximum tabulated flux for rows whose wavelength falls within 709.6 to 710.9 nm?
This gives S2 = 12.17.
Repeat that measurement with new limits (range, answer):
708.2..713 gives 48.11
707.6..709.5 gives 11.32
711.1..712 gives 41.48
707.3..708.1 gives 11.47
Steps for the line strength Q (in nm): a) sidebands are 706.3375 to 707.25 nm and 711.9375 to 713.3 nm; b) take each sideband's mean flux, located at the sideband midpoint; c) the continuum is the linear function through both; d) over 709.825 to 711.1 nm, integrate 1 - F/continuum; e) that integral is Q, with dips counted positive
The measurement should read 0.68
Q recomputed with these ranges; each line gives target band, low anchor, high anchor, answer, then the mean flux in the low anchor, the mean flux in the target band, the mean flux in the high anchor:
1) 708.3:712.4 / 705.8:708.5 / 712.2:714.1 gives 0.135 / 11.5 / 18.4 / 23.9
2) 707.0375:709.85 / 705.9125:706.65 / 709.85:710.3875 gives 0.097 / 11.6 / 11.2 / 11.6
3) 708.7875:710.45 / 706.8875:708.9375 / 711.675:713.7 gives 0.616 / 11.3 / 11.3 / 30.5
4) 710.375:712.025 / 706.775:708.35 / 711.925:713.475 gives 0.366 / 11.4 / 20.9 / 32.1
